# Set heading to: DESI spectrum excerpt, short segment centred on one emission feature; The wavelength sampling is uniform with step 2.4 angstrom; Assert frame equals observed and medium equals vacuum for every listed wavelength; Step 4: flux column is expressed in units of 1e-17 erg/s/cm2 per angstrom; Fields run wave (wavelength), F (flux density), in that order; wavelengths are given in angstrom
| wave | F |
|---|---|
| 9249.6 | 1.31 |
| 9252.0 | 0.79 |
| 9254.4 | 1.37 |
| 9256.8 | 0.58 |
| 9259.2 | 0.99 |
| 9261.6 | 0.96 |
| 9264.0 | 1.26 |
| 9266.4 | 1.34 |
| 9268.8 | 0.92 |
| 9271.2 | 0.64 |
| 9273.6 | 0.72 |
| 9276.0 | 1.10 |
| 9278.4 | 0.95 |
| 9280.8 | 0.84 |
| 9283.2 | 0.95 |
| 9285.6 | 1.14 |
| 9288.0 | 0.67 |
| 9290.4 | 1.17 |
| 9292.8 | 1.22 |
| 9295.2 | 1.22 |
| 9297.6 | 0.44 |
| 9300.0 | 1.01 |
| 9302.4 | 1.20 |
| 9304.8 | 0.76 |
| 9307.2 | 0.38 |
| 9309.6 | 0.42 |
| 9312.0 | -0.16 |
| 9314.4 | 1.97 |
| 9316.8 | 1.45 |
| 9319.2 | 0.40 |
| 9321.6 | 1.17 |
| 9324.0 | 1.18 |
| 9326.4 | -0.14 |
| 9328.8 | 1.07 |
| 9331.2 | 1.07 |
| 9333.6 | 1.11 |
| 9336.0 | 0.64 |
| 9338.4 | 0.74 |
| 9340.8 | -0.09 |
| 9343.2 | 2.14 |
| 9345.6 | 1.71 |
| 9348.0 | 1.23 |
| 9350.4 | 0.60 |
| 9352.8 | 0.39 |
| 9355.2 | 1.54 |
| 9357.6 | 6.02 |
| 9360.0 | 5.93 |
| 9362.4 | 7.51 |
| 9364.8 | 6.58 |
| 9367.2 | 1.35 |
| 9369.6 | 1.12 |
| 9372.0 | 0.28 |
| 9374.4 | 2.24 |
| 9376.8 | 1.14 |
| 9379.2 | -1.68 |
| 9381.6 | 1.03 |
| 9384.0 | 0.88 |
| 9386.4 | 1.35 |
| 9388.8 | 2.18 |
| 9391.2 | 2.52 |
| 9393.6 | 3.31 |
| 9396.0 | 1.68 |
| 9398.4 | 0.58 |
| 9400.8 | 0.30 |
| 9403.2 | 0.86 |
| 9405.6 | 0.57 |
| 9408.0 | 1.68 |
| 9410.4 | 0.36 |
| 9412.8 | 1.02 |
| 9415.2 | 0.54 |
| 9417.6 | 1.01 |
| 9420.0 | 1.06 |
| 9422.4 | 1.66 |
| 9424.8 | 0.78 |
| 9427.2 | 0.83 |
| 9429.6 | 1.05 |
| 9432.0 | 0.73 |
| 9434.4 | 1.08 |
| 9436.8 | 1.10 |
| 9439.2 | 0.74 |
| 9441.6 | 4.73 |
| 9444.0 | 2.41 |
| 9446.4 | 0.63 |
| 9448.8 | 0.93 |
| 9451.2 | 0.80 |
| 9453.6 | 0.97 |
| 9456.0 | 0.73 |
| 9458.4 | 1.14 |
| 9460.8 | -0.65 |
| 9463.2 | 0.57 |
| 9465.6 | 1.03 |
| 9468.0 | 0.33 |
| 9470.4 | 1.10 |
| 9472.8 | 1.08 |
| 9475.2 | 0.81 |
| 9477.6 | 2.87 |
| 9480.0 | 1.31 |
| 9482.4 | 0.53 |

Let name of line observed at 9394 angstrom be [N II]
